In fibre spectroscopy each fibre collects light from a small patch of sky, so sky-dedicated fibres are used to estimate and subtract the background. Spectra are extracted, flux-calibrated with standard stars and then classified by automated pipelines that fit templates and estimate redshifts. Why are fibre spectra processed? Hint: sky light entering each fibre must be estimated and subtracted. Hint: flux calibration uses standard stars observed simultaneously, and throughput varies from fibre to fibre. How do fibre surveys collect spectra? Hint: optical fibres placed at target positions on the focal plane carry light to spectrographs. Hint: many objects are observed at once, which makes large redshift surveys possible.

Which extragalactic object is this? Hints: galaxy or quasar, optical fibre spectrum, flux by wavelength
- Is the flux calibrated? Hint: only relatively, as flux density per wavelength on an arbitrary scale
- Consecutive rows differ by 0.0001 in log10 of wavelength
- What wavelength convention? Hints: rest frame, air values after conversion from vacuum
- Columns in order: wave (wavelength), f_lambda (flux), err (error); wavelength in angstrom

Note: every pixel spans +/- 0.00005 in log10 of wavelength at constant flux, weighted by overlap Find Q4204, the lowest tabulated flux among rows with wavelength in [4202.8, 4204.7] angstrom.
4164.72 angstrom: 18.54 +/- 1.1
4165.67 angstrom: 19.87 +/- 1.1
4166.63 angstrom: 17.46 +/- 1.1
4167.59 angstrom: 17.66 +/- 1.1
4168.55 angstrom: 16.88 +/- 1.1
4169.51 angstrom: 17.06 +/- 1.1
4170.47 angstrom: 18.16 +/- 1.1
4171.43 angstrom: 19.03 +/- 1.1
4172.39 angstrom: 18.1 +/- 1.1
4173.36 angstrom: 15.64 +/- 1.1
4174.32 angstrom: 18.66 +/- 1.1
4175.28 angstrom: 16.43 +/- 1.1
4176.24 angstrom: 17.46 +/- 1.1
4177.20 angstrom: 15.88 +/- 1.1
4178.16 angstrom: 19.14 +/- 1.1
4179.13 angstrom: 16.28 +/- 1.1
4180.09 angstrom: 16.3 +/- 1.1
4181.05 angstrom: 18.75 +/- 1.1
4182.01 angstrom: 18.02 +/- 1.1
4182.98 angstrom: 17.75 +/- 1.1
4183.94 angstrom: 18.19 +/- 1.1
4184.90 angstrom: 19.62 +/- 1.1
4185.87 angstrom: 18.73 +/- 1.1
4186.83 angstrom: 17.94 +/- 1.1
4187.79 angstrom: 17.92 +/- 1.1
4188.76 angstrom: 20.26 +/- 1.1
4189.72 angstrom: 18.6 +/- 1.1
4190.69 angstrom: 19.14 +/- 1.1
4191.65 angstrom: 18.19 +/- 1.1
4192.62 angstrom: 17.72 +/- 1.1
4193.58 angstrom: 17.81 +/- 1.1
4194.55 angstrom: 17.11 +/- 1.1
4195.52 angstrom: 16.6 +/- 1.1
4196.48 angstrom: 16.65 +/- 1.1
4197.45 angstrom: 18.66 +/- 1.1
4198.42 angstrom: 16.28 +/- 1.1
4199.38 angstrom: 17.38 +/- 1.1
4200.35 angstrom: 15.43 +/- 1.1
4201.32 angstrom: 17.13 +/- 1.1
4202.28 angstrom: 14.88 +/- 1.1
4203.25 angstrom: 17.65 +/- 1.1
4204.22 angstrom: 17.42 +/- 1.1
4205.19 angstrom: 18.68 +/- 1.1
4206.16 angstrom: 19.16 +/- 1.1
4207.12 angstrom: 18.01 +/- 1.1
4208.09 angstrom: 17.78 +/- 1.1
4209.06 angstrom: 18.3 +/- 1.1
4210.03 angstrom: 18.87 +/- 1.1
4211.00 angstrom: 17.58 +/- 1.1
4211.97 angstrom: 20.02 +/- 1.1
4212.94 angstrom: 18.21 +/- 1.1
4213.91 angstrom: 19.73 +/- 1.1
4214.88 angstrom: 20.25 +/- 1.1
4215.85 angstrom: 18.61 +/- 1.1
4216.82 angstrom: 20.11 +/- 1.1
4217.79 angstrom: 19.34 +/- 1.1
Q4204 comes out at 17.42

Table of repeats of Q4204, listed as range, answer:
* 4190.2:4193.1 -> 17.72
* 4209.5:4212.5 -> 17.58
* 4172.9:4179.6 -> 15.64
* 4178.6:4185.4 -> 16.28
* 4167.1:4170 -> 16.88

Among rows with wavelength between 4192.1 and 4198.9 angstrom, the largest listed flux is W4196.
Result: 18.66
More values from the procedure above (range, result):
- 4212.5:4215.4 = 20.25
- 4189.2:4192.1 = 19.14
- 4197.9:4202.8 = 17.38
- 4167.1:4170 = 17.66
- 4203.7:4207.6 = 19.16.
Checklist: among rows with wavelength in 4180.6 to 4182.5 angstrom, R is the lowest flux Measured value 18.02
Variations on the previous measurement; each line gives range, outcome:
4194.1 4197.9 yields 16.6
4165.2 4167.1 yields 17.46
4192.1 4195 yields 17.11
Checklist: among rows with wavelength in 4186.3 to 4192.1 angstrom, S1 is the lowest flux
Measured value 17.92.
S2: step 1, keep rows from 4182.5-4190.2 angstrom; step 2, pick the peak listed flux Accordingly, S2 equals 20.26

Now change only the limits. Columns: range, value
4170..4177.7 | 19.03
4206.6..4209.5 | 18.3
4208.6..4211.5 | 18.87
